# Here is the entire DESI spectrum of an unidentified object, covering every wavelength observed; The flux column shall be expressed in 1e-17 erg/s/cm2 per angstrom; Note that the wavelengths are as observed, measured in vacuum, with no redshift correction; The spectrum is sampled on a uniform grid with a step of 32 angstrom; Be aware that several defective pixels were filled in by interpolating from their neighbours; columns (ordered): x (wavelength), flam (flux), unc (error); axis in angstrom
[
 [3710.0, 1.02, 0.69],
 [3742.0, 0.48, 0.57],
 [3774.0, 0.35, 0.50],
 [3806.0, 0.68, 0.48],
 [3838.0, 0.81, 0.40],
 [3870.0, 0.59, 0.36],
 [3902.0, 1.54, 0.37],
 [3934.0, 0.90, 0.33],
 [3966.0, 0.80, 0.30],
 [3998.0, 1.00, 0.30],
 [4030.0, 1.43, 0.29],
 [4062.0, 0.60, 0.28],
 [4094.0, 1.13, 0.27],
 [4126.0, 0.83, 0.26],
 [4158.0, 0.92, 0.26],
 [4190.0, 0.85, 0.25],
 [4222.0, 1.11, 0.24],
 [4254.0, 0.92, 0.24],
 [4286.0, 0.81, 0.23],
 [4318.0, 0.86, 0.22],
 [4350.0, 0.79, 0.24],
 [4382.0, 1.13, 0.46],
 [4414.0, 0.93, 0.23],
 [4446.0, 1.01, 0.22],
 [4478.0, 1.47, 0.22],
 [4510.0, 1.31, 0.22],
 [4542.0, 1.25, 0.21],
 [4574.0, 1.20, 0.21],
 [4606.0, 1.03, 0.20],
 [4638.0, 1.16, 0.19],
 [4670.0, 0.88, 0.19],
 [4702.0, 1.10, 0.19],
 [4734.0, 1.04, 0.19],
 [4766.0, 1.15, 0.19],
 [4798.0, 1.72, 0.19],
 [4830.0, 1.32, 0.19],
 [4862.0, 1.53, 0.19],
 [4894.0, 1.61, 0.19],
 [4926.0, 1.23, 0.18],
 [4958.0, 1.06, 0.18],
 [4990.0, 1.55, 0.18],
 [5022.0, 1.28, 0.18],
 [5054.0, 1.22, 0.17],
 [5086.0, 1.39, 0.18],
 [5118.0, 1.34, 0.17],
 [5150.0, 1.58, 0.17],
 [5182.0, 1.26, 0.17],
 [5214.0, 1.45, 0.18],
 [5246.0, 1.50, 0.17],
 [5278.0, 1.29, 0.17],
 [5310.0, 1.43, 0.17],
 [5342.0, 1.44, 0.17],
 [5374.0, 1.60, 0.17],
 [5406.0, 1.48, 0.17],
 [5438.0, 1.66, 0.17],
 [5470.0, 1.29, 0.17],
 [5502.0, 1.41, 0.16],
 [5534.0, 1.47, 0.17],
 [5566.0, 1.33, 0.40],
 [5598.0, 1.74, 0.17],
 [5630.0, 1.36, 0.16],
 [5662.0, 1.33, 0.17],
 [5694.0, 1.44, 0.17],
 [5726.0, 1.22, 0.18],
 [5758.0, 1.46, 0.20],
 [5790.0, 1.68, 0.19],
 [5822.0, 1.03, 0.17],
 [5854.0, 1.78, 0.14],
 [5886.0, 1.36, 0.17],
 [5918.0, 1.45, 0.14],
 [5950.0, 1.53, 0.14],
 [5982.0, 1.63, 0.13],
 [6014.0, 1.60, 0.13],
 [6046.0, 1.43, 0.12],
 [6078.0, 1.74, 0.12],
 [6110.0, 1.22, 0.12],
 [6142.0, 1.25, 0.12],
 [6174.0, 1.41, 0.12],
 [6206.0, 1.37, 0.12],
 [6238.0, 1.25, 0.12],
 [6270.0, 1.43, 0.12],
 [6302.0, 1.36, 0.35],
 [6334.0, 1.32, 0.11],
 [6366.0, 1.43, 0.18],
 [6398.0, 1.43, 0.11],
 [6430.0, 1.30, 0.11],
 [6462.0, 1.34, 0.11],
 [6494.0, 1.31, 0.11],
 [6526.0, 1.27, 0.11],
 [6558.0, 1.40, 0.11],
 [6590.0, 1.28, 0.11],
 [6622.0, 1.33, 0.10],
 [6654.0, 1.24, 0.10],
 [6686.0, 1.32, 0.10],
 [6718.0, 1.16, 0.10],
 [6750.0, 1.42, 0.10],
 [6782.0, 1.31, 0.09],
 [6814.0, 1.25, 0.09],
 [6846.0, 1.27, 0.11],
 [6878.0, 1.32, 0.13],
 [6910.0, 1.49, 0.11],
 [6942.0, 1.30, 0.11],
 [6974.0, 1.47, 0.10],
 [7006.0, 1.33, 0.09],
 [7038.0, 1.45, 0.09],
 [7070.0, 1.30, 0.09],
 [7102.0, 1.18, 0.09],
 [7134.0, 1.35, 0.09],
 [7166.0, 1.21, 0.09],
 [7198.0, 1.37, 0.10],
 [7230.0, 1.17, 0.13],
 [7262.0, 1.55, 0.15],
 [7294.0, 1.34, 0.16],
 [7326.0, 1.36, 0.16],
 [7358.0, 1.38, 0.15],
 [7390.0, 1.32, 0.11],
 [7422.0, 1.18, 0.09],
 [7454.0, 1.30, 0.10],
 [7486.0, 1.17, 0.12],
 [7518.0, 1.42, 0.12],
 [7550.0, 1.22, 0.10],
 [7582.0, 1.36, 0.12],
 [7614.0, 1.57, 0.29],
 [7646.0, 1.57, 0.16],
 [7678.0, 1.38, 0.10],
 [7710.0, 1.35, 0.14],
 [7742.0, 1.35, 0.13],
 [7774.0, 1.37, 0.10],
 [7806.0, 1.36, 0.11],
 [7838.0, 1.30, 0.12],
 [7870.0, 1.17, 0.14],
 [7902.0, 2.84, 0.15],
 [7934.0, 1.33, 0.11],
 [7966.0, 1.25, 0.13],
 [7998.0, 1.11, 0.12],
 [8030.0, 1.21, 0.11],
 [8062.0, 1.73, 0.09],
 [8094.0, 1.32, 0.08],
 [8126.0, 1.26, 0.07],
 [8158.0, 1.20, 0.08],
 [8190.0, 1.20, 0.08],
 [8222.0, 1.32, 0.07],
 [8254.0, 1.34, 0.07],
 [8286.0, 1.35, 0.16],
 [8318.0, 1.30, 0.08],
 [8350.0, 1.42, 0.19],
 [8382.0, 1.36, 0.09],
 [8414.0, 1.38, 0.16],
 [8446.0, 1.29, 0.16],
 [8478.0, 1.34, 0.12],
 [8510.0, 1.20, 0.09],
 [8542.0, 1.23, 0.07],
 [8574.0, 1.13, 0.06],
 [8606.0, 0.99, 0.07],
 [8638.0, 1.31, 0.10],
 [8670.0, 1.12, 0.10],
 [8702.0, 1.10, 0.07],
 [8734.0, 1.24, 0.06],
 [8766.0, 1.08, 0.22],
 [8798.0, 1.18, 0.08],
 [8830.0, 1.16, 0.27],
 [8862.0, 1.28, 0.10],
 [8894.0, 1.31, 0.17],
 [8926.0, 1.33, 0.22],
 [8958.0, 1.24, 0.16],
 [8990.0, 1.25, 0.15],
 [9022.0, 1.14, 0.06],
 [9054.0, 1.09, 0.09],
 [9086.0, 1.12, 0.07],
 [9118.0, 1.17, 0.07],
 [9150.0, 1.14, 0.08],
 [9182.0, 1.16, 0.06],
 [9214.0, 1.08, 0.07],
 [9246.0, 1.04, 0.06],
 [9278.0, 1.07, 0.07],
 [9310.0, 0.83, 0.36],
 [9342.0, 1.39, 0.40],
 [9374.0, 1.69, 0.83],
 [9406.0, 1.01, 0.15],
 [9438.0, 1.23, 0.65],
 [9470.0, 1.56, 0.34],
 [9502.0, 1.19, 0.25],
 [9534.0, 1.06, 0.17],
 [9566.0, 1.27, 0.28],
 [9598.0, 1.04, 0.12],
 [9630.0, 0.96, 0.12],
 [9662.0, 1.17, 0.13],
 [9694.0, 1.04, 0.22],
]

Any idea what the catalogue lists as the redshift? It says 0.20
